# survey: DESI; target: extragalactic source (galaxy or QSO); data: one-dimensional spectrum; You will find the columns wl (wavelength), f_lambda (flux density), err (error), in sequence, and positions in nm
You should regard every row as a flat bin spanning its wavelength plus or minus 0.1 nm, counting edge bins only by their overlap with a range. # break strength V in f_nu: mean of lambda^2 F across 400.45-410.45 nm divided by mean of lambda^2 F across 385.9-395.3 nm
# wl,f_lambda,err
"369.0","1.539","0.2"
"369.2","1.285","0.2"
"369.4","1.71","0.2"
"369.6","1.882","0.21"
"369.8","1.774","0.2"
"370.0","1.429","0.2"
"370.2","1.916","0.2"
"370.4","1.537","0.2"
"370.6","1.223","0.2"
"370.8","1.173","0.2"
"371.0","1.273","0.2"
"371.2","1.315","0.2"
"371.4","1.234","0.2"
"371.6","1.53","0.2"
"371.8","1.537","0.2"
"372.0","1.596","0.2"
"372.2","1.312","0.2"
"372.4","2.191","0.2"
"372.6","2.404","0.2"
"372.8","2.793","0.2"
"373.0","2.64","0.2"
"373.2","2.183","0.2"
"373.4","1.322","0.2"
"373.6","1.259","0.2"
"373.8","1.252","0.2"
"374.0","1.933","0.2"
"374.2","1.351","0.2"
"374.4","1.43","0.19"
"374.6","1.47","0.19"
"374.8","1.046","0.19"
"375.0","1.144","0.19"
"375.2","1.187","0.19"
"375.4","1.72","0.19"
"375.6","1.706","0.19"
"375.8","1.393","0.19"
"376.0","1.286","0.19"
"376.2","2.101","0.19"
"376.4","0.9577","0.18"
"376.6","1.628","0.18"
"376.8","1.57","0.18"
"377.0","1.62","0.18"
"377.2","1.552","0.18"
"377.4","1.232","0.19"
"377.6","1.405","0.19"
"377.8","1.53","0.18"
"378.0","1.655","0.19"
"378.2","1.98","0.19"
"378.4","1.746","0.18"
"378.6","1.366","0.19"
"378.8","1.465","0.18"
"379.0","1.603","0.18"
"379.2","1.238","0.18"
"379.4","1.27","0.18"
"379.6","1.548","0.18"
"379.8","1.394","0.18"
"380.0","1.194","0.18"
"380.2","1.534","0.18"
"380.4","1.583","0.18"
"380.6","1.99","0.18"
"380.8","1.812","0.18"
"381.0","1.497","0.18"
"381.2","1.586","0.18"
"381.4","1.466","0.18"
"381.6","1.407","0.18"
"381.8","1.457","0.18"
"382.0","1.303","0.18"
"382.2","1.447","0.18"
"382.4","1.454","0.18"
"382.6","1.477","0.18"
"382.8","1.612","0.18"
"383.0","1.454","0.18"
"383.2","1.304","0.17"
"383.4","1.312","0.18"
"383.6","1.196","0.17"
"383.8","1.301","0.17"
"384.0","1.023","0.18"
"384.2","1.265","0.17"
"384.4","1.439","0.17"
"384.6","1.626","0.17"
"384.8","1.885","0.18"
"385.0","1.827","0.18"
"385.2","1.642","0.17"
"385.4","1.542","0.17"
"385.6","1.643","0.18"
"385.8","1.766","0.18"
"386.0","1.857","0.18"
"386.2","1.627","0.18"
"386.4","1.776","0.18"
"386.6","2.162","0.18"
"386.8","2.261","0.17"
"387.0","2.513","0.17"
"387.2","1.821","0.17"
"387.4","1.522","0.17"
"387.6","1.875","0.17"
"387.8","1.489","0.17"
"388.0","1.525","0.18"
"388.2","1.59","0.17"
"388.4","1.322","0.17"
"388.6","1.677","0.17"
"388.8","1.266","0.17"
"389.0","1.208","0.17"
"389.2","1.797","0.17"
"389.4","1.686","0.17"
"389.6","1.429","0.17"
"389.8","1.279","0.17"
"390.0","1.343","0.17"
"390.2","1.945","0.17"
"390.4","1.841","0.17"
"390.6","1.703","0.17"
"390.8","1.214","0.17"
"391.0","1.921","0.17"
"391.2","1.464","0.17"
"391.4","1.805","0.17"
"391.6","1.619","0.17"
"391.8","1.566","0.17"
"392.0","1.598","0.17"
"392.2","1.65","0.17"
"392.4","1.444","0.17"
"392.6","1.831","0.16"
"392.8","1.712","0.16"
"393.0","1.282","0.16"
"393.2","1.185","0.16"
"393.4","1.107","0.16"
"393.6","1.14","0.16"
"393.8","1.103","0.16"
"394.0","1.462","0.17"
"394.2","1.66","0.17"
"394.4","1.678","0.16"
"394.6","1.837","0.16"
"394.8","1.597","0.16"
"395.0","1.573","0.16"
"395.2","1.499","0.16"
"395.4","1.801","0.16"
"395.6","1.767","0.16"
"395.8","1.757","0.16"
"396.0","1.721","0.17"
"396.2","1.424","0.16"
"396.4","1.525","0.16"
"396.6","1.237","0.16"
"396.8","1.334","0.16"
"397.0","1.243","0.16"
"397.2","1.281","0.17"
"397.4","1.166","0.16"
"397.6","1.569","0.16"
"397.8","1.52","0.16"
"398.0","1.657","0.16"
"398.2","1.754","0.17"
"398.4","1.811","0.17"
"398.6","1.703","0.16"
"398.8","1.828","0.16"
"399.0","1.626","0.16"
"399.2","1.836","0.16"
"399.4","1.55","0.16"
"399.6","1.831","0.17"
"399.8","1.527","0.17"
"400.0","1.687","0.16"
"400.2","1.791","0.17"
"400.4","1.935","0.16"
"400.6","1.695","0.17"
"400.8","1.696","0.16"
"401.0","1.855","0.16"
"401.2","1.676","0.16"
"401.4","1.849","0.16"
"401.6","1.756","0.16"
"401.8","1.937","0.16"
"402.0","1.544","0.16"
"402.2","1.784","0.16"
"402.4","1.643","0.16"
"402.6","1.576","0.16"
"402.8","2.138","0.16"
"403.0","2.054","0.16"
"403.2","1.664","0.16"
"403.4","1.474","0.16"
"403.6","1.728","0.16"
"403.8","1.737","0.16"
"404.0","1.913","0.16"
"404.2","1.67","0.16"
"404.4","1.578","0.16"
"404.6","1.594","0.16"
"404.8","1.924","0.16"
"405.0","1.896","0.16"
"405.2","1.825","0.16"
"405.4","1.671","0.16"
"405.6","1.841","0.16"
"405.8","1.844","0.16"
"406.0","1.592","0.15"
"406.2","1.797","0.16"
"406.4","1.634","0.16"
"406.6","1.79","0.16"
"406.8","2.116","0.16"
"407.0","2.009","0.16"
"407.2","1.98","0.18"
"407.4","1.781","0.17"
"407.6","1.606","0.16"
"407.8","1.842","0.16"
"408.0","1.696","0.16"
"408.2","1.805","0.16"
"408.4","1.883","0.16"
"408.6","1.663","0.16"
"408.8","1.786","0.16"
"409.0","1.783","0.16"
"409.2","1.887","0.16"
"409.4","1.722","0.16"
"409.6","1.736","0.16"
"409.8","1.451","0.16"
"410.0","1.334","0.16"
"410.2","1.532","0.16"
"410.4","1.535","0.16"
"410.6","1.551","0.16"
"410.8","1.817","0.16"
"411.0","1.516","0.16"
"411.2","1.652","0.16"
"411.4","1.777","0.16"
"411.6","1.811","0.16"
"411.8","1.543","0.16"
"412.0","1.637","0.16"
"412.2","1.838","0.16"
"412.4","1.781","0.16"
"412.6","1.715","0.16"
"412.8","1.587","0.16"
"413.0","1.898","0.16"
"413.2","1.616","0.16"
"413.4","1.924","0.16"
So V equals 1.18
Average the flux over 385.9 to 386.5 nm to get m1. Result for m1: 1.75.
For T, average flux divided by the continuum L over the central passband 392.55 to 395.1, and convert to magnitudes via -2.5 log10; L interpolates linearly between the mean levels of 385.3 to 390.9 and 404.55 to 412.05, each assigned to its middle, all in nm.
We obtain 0.15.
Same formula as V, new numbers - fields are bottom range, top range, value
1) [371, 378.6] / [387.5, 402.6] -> 1.11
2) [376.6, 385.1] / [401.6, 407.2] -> 1.35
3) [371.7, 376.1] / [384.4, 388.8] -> 1.13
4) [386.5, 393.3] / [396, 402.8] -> 1.06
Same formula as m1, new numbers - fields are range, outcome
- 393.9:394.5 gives 1.6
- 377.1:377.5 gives 1.39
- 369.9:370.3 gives 1.67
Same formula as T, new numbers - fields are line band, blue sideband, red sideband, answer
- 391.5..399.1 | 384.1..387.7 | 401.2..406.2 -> 0.16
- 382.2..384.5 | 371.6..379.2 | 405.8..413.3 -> 0.20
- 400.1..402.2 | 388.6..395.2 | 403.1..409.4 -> -0.05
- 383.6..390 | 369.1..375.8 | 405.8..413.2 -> 0.02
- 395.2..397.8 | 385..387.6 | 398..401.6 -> 0.19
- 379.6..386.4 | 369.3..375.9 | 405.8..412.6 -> 0.08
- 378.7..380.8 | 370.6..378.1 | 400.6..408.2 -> 0.07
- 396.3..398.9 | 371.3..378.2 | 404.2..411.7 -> 0.12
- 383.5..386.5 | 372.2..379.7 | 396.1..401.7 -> 0.03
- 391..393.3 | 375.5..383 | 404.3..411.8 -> 0.03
